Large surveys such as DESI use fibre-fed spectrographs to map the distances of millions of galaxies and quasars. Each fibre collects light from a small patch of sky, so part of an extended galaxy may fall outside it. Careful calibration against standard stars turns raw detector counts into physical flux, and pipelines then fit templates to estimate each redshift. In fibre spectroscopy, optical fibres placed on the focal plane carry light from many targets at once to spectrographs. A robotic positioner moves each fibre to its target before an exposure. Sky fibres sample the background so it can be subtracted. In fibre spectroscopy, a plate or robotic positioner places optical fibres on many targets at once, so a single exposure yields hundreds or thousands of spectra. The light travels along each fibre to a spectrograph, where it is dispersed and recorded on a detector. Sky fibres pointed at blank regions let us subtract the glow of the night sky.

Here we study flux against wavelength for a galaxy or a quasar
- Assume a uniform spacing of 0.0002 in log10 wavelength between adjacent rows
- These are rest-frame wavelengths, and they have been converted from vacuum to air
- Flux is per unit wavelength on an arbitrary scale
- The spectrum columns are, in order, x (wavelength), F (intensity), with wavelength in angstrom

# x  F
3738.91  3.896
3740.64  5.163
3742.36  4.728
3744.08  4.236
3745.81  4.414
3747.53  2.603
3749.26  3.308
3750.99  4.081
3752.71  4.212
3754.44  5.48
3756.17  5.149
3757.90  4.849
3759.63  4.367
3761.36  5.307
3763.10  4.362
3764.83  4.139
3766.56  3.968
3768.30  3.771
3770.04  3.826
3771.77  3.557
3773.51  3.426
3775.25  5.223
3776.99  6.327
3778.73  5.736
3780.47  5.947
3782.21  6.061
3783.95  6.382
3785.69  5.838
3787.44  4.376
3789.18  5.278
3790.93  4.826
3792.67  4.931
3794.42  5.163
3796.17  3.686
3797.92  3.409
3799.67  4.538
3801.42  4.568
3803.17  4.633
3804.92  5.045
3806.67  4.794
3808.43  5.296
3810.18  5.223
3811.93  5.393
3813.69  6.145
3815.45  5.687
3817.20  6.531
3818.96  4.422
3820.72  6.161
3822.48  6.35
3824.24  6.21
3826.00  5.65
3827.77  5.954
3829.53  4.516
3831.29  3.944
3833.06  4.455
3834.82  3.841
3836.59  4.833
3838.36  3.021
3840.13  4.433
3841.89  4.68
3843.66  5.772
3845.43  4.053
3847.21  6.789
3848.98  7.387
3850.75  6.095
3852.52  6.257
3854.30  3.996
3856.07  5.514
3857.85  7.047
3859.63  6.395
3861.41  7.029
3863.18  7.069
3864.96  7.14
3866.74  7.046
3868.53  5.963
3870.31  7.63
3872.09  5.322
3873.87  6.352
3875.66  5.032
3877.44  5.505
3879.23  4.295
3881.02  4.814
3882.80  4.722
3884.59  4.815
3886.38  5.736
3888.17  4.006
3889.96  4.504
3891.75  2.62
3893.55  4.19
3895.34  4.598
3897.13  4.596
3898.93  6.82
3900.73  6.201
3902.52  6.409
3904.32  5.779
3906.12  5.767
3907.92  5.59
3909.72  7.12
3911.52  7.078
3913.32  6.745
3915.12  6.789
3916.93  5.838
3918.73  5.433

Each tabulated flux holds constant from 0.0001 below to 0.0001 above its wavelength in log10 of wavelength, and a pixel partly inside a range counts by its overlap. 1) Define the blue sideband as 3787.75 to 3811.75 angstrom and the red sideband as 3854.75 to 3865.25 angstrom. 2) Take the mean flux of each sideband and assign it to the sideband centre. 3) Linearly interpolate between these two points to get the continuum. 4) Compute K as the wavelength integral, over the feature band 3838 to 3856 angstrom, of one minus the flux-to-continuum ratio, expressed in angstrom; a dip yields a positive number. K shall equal 2.5 angstrom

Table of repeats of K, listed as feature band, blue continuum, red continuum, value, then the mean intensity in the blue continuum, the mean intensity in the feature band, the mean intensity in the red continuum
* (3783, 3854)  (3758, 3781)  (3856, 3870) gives 6.8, 4.6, 5.16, 6.75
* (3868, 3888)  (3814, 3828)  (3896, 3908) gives 1.6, 5.88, 5.41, 5.87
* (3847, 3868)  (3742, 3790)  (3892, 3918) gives -3.8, 4.68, 6.46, 5.88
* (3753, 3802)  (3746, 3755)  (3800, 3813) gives -4.1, 3.92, 4.8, 4.99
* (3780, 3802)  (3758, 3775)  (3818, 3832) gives -1.5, 4.16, 4.99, 5.42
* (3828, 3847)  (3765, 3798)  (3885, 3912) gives 2.2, 4.85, 4.5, 5.37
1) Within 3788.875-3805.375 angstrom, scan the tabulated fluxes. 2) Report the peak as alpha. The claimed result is 5.278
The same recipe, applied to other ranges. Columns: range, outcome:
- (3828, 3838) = 4.833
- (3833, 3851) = 7.387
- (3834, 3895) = 7.63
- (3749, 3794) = 6.382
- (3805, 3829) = 6.531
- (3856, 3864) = 7.069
